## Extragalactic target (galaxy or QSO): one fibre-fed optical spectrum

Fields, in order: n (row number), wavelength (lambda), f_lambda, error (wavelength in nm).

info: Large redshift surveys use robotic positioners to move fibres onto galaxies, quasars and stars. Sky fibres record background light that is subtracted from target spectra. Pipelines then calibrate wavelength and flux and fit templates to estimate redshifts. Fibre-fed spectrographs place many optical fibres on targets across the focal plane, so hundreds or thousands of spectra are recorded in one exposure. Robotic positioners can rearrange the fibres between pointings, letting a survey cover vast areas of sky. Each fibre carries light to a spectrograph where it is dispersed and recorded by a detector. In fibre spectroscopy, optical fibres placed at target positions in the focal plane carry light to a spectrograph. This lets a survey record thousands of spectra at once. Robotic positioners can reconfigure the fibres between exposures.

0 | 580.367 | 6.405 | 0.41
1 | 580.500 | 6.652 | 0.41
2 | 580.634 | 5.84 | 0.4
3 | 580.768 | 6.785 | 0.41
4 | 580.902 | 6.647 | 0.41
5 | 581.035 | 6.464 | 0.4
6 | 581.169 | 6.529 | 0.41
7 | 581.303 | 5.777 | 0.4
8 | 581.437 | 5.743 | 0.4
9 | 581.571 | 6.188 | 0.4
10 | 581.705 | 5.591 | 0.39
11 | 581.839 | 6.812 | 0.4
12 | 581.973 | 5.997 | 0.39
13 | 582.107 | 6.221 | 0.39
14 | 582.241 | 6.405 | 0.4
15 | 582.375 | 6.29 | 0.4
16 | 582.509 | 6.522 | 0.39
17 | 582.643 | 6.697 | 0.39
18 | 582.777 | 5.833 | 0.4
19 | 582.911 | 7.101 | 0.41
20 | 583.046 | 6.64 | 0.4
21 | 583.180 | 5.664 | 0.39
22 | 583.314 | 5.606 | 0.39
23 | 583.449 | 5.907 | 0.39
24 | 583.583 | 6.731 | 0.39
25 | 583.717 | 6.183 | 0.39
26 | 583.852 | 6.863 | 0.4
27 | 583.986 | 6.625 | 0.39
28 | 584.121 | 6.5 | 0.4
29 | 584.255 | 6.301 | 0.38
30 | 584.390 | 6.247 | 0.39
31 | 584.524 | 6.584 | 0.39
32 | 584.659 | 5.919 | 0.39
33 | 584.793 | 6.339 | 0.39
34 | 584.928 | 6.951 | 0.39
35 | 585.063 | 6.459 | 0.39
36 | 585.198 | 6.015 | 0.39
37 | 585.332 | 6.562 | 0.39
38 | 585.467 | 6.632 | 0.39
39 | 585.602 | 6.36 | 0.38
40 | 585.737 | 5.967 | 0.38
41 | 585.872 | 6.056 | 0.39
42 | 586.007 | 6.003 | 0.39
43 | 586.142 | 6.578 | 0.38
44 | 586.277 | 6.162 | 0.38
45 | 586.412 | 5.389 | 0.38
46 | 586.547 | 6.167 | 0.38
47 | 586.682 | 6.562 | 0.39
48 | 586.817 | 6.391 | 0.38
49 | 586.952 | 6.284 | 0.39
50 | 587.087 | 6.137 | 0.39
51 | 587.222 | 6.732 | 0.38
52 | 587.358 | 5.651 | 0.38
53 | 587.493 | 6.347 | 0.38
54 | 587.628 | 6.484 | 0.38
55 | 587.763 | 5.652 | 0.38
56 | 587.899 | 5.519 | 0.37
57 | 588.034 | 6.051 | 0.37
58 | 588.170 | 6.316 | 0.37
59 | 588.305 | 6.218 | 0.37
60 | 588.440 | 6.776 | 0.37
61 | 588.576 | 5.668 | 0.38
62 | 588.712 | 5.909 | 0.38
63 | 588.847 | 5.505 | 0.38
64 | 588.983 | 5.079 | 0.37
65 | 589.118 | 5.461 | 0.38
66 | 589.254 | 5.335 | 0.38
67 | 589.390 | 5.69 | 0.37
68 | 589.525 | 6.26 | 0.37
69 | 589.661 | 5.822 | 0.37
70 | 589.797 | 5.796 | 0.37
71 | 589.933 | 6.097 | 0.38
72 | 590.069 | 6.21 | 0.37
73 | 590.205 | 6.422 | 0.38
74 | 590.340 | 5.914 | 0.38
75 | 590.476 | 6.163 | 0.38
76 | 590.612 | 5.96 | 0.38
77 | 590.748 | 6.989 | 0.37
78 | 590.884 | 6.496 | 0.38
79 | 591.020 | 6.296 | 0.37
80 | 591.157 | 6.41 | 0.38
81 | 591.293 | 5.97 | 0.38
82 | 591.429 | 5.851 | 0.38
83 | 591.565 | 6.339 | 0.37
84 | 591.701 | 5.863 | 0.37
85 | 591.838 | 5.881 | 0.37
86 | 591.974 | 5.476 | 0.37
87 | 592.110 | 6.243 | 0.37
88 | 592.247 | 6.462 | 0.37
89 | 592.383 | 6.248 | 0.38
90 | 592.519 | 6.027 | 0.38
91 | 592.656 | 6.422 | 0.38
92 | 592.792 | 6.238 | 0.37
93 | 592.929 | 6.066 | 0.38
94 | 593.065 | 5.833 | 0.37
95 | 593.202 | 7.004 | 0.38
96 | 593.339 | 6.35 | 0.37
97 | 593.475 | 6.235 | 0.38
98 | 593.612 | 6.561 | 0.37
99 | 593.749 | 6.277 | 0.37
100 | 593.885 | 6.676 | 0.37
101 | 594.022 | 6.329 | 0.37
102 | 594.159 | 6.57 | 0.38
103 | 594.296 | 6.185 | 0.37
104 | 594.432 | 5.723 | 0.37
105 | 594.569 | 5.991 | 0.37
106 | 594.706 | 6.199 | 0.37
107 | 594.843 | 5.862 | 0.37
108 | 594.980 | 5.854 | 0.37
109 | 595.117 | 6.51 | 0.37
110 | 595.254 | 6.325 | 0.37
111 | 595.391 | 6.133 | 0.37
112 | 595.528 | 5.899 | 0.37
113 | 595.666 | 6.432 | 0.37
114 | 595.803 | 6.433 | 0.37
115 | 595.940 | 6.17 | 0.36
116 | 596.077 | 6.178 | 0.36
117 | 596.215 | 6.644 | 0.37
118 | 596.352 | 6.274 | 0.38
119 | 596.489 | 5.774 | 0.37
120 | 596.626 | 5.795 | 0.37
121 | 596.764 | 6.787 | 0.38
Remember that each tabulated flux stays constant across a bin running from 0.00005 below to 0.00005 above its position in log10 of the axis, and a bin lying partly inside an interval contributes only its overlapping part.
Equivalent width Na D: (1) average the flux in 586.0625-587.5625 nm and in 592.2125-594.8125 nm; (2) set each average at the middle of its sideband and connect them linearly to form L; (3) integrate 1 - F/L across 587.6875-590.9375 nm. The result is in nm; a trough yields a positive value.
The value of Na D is 0.14 nm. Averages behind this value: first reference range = 6.22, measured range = 5.97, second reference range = 6.28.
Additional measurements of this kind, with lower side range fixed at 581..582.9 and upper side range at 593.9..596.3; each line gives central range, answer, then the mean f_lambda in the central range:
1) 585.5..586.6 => 0.023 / 6.1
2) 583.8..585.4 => -0.053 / 6.45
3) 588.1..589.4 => 0.089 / 5.8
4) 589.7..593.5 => 0.022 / 6.18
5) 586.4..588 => 0.025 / 6.14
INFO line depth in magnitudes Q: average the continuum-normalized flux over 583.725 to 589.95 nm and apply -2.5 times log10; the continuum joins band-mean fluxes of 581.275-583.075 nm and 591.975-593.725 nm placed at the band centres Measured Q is 0.02 mag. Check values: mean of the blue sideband 6.27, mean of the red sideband 6.27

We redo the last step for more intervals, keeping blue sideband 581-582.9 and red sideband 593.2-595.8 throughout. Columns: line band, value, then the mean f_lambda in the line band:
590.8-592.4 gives 0.02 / 6.13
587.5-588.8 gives 0.03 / 6.07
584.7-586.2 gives -0.02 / 6.35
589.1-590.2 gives 0.07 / 5.88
